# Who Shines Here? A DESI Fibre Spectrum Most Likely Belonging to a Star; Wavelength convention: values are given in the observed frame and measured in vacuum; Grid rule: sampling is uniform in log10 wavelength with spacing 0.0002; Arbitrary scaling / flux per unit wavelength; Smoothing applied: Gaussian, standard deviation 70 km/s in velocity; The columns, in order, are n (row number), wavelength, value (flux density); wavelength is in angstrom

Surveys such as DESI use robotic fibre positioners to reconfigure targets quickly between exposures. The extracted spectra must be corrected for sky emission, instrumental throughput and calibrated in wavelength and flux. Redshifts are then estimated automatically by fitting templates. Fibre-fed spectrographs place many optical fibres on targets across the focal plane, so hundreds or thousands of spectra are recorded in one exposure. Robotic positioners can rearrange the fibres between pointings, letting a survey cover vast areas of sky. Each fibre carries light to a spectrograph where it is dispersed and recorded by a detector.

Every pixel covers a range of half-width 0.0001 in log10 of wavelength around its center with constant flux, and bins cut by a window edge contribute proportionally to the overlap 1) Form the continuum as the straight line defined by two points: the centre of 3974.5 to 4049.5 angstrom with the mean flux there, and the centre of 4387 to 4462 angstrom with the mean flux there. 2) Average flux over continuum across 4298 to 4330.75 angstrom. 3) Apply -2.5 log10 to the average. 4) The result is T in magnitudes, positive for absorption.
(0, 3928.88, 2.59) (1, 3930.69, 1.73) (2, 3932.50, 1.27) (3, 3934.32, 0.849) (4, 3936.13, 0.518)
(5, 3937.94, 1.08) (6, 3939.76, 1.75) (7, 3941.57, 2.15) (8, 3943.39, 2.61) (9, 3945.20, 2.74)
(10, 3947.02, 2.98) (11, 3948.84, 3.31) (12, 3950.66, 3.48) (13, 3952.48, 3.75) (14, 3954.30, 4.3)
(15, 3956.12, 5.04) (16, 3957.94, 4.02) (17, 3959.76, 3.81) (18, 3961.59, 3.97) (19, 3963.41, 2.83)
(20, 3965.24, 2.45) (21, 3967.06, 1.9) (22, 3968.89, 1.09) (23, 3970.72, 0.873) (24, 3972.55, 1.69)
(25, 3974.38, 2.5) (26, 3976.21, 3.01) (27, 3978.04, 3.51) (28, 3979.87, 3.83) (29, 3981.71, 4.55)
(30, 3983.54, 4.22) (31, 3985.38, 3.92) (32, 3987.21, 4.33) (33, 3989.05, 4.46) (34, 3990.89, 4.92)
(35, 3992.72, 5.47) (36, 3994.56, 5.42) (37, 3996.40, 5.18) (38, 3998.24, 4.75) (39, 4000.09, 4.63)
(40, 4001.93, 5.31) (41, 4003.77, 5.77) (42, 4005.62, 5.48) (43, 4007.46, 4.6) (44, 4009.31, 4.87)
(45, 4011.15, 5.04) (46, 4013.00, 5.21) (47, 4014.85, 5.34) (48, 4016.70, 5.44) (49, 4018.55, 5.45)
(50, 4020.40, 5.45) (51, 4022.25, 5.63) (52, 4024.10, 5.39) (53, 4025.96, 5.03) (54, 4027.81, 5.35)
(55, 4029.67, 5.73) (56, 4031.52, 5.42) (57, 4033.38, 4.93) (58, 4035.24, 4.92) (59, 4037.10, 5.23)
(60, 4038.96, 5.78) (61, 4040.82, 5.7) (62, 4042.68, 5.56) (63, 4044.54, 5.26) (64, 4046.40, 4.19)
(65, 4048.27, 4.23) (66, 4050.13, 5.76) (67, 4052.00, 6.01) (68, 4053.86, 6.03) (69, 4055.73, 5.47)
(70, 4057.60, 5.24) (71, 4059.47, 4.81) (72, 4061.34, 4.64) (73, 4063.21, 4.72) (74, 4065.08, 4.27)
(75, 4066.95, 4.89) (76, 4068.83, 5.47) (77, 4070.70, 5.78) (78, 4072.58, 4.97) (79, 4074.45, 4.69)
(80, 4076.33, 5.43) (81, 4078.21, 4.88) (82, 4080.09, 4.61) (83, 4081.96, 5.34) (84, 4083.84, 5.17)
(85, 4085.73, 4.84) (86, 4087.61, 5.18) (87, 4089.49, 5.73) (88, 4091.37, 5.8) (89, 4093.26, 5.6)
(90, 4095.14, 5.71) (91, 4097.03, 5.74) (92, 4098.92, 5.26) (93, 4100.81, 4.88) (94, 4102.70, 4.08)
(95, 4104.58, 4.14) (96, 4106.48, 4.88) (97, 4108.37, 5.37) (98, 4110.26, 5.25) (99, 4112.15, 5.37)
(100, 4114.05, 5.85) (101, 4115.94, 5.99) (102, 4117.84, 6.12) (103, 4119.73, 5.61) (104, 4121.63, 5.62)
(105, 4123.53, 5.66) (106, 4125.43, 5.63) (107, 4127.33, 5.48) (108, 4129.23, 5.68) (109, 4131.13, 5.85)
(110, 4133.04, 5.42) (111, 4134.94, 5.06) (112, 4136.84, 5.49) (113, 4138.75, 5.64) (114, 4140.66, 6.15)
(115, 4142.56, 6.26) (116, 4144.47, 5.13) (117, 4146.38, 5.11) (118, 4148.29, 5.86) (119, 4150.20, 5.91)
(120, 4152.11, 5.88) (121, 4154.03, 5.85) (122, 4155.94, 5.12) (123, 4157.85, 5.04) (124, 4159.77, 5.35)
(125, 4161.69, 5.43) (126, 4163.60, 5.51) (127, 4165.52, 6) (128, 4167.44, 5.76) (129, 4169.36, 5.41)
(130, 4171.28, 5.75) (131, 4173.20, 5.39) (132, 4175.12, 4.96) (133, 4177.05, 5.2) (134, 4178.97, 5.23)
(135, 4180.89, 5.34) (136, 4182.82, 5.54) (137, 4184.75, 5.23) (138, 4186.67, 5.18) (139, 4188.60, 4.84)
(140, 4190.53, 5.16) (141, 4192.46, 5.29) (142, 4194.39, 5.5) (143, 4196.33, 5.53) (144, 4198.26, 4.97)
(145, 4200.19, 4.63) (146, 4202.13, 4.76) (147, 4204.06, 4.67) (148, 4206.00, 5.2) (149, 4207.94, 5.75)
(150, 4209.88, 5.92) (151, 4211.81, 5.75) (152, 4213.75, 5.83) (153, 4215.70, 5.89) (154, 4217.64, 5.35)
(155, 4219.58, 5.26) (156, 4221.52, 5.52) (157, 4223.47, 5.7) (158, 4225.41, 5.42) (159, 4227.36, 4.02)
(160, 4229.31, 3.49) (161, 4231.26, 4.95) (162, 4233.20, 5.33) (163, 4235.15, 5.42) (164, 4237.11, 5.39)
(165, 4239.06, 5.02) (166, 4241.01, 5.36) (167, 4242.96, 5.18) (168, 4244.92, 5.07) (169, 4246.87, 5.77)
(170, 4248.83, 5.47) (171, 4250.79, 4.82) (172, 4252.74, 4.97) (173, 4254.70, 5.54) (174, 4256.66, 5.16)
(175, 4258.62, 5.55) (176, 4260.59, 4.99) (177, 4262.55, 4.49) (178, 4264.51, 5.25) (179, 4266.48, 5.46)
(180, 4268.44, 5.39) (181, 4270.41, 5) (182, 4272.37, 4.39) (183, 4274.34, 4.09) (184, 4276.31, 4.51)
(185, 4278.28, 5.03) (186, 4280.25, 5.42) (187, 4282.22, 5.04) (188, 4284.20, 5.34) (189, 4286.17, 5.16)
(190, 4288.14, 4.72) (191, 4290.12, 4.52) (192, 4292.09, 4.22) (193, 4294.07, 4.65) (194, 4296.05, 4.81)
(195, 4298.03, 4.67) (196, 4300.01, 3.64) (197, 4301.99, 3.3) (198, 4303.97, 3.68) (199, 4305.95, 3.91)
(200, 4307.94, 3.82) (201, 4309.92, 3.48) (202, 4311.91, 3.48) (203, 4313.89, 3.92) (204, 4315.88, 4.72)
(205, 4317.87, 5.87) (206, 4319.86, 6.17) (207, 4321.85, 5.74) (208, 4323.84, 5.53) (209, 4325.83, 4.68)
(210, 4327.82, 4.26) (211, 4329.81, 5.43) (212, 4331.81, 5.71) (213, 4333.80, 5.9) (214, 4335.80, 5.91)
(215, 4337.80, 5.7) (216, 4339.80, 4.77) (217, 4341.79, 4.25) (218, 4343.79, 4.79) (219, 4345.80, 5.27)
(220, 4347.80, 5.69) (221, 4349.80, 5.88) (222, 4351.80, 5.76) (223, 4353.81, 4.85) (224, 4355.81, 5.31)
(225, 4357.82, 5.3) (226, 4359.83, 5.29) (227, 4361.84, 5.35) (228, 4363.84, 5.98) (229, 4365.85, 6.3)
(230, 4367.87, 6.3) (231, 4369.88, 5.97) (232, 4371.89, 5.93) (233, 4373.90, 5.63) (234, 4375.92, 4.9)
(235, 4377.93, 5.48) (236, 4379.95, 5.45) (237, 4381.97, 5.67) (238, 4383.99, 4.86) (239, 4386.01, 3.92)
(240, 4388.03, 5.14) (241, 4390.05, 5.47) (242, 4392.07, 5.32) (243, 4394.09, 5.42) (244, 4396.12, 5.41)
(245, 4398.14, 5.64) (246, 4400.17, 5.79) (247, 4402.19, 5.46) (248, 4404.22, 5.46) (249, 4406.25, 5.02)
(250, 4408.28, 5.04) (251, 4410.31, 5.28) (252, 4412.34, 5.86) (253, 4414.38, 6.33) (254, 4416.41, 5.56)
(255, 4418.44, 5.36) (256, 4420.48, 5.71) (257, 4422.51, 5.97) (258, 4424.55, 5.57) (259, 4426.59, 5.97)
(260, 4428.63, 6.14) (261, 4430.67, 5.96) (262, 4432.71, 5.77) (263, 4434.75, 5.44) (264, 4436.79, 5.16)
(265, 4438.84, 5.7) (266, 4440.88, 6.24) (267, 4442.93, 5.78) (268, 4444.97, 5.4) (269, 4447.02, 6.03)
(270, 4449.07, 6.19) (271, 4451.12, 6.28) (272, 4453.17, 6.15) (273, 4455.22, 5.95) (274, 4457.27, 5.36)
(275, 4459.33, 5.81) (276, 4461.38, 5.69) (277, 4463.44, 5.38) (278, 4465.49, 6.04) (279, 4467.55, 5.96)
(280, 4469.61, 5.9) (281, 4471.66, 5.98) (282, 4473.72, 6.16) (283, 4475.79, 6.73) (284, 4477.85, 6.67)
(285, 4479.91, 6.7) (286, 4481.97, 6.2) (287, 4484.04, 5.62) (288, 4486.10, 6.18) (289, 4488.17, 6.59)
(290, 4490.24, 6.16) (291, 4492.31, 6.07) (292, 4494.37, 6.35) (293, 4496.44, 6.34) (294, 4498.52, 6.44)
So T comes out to 0.22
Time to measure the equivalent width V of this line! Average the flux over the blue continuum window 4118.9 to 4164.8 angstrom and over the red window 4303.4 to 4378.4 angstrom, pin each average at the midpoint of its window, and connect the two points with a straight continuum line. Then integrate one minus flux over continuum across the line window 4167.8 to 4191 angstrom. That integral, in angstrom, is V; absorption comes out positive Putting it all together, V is 0.9 angstrom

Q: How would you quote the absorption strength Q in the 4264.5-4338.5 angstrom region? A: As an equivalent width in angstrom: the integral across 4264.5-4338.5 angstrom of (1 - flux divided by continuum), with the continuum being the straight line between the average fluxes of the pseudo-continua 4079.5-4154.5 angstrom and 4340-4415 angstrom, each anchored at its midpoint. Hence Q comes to 8.6 angstrom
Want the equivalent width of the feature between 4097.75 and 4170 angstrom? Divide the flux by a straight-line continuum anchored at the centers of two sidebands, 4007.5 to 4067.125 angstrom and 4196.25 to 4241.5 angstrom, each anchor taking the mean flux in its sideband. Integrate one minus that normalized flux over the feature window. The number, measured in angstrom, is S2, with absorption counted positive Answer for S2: -3.73 angstrom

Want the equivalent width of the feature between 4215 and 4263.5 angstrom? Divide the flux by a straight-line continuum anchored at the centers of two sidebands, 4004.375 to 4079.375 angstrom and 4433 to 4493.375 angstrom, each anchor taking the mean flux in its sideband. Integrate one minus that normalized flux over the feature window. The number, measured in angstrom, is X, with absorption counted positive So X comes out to 3.6 angstrom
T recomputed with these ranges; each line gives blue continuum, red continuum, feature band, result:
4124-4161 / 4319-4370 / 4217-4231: 0.12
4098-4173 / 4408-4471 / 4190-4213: 0.06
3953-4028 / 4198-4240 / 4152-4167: -0.11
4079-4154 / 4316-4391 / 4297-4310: 0.38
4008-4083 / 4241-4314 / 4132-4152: -0.13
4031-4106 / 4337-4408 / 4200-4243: 0.01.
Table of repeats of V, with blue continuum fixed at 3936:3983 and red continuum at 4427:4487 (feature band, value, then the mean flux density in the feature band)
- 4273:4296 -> 0.5 angstrom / 4.78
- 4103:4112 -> -2.6 angstrom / 4.9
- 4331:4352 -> -0.7 angstrom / 5.41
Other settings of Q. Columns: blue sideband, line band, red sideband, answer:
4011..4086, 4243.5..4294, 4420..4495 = 5.5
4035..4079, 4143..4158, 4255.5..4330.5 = -1.6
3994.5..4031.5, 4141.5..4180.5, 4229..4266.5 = -2.4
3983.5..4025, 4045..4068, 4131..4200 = 0.7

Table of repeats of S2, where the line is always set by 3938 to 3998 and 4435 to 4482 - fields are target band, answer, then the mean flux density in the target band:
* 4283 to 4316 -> 5.82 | 4.23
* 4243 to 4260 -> -1.35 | 5.28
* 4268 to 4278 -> 0.68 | 4.66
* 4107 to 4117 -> -3.29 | 5.54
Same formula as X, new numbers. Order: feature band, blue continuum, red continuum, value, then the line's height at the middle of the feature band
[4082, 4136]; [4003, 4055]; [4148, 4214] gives -0.42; 5.35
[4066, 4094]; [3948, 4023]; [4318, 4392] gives -4.60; 4.49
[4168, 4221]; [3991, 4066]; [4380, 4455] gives 0.57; 5.38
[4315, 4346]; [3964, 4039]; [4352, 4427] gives 0.24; 5.34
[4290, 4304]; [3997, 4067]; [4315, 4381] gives 3.15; 5.42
